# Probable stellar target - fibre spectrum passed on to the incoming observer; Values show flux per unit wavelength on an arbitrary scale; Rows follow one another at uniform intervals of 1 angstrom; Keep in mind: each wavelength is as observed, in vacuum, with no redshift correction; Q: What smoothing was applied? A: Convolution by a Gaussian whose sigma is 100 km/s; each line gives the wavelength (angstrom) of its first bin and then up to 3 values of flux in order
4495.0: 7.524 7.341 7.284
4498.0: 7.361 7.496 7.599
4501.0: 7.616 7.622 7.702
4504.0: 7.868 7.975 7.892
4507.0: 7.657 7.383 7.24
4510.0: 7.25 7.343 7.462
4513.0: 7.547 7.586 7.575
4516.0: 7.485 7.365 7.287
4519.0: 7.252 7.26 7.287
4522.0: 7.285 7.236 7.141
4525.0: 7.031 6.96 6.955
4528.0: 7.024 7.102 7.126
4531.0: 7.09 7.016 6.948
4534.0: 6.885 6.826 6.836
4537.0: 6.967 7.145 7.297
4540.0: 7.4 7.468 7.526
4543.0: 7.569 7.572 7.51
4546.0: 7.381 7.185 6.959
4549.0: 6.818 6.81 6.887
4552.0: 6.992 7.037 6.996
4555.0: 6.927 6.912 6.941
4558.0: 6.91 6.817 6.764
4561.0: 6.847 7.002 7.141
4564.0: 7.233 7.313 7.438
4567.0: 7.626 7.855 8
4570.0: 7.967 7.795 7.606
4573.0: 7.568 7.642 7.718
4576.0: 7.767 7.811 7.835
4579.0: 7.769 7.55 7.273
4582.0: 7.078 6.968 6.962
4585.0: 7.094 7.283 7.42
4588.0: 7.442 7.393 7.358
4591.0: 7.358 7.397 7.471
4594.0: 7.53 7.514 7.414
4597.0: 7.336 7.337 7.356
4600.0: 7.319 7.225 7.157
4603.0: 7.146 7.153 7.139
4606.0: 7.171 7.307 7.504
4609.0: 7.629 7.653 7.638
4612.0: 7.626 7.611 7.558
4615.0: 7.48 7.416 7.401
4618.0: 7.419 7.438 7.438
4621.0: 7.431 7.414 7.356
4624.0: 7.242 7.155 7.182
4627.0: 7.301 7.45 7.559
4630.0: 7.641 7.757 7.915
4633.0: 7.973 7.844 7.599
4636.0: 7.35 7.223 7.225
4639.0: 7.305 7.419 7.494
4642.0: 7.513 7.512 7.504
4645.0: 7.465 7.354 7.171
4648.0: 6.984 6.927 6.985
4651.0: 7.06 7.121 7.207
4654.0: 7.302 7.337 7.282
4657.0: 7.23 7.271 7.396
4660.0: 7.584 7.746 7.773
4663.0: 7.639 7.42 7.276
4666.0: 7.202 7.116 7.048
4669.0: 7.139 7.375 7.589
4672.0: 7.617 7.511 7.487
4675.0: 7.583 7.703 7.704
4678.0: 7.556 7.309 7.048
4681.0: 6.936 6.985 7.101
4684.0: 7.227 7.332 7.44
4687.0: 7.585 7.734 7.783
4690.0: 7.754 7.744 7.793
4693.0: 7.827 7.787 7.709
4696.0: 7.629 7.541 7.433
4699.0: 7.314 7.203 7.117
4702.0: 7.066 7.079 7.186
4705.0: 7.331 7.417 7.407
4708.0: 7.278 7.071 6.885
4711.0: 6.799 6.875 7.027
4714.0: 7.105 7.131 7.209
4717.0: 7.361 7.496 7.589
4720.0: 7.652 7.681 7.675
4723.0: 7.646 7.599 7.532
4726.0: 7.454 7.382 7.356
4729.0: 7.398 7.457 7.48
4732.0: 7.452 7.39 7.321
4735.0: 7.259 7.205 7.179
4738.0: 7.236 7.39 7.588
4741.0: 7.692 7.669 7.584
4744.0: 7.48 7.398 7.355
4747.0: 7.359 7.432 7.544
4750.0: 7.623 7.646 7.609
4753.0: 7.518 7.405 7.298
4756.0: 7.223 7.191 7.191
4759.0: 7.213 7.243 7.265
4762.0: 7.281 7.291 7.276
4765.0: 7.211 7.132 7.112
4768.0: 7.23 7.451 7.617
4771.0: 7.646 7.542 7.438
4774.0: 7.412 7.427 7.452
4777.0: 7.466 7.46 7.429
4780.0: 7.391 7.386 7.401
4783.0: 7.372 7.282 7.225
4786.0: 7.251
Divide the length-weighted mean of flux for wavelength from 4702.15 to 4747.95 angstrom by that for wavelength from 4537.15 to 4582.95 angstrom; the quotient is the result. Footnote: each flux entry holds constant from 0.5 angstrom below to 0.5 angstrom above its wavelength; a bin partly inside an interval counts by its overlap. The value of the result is 1.0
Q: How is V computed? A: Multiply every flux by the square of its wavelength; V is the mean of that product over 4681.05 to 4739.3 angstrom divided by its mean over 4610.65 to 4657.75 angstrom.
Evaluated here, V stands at 1.0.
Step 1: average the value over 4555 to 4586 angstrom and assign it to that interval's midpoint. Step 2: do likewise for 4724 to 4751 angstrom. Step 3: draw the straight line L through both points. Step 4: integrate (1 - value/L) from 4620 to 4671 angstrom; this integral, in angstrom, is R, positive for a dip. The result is 0.1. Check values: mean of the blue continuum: 7.36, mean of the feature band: 7.38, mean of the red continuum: 7.44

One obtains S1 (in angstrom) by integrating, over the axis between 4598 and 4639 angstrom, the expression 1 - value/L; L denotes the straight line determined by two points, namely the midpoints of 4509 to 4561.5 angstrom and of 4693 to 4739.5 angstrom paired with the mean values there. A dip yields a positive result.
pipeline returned -1.1 angstrom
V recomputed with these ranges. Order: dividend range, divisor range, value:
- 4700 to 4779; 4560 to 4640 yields 1.05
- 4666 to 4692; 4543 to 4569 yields 1.10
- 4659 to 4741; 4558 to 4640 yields 1.04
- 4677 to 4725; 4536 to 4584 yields 1.07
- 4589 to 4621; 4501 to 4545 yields 1.05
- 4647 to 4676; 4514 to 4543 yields 1.08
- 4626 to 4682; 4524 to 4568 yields 1.09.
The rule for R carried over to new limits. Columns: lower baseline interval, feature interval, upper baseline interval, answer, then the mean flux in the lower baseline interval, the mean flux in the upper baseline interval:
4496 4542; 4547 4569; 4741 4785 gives 0.7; 7.32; 7.4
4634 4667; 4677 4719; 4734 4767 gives 0.1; 7.34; 7.37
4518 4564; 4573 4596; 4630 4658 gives -0.7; 7.09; 7.38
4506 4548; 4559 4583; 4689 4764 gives -0.6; 7.26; 7.39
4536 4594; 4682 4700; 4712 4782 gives -0.4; 7.31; 7.4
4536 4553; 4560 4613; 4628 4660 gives -1.0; 7.2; 7.39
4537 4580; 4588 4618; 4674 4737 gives -0.2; 7.33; 7.39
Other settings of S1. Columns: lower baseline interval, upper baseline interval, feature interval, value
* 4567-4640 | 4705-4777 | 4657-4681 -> 0.0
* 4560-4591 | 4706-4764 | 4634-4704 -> 0.1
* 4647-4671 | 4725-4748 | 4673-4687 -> -0.1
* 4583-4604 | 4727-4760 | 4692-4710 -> 0.0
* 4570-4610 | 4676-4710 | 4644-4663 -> 0.3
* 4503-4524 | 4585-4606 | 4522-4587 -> 1.4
